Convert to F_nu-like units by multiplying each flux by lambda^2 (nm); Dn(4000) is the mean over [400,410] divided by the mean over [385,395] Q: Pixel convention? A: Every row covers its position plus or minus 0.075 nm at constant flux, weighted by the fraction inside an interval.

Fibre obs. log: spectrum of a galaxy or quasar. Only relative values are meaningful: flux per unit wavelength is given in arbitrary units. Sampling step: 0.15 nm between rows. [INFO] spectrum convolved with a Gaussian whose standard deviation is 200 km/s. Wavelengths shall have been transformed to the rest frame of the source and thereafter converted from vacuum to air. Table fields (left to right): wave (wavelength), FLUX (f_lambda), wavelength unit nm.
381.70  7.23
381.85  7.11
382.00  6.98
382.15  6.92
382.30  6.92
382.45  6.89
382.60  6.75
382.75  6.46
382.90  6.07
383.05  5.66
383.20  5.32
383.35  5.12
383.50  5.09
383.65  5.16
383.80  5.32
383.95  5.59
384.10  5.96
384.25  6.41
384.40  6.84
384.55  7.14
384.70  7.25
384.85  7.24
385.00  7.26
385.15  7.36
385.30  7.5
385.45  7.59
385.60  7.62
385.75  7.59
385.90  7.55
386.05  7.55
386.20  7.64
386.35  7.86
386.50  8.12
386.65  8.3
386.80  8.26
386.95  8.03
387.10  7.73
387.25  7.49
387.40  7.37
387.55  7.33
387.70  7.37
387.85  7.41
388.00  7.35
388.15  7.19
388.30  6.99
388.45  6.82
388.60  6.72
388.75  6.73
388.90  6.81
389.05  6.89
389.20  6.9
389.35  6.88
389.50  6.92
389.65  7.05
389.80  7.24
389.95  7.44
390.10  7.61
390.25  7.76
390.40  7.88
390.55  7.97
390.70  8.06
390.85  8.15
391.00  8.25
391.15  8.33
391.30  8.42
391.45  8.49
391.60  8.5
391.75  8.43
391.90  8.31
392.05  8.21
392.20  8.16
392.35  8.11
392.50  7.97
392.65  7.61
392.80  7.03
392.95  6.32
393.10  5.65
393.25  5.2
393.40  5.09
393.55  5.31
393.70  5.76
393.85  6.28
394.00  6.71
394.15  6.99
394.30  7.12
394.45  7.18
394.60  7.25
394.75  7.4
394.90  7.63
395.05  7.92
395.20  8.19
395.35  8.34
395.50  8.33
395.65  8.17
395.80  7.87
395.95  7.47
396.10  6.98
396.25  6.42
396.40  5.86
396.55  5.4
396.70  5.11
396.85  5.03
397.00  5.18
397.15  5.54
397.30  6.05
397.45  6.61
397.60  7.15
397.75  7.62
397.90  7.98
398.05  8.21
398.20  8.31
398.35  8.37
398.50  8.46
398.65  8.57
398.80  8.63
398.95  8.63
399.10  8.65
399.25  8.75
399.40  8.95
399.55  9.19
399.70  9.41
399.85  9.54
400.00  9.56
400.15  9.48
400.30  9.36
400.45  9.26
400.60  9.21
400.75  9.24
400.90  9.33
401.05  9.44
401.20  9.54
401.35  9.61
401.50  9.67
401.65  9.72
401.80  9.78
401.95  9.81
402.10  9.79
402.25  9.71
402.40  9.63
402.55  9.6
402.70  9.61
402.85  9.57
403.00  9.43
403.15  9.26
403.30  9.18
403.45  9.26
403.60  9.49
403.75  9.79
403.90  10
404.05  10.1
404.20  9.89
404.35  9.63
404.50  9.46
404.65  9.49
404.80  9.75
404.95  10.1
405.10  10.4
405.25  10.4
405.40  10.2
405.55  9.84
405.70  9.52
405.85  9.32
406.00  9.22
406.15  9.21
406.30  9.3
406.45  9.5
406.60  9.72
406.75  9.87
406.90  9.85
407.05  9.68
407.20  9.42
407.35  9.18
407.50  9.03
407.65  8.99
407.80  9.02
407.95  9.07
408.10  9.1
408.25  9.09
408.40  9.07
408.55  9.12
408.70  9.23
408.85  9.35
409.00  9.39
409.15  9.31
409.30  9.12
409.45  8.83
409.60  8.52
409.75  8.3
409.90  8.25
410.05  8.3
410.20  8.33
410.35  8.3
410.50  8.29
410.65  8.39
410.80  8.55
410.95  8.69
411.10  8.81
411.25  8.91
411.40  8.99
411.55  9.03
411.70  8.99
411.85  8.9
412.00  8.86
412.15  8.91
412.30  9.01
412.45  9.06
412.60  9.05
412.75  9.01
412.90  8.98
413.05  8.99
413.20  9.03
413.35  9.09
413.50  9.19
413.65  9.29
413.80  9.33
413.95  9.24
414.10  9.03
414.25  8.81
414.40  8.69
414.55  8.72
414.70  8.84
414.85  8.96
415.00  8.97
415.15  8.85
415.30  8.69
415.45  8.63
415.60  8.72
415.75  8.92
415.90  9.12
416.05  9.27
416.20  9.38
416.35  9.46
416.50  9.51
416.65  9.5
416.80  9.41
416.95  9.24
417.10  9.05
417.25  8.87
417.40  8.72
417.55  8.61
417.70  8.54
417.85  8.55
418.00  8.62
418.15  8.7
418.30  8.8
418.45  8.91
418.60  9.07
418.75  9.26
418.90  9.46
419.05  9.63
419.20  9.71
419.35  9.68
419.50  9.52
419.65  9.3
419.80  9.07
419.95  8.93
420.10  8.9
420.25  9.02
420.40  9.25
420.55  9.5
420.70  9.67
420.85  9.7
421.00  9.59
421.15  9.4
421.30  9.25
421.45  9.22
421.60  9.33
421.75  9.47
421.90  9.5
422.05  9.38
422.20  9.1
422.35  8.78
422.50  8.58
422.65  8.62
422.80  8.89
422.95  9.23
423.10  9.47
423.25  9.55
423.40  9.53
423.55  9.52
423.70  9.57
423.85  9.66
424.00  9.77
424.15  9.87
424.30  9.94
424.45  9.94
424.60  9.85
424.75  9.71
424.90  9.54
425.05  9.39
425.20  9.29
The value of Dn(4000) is 1.38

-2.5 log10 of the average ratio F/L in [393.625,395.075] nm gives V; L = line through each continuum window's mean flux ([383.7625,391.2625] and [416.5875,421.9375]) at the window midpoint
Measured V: 0.11 mag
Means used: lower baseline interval 7.35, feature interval 6.99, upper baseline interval 9.19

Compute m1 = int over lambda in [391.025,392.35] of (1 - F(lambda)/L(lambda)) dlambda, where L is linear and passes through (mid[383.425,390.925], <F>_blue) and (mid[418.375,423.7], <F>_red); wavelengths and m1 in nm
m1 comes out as -0.15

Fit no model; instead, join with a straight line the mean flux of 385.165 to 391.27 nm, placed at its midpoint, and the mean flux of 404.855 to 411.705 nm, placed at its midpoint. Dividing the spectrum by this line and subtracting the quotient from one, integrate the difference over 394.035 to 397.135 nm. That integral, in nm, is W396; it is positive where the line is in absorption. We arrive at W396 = 0.44 nm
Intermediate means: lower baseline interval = 7.51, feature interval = 6.96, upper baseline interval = 9.16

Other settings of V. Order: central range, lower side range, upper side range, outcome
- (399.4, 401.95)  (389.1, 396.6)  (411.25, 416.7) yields -0.19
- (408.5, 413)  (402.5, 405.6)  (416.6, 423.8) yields 0.08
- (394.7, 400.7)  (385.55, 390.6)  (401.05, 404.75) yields 0.14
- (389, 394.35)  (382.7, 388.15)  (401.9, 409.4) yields 0.06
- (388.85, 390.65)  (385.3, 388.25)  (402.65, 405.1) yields 0.10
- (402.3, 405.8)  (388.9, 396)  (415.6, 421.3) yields -0.18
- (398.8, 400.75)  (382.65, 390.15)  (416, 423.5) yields -0.16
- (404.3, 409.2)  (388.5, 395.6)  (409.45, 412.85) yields -0.13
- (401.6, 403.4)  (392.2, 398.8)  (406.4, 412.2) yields -0.20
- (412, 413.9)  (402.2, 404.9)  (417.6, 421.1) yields 0.03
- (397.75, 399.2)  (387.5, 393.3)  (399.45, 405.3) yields 0.06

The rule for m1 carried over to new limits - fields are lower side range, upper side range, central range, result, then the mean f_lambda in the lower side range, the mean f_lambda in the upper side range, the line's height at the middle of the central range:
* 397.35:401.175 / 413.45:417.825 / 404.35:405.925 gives -0.18 nm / 8.71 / 9.01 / 8.82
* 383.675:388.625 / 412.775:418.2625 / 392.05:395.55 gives 0.30 nm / 7.25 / 8.99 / 7.7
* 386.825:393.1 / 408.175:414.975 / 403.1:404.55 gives -0.21 nm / 7.55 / 8.89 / 8.41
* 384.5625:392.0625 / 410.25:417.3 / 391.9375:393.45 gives 0.16 nm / 7.59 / 8.97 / 7.82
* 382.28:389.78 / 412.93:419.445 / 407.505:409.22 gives -0.13 nm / 6.95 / 9.05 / 8.5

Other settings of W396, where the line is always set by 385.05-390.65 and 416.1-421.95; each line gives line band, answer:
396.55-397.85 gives 0.315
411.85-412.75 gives -0.015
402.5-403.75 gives -0.172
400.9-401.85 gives -0.162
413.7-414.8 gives -0.003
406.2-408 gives -0.181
